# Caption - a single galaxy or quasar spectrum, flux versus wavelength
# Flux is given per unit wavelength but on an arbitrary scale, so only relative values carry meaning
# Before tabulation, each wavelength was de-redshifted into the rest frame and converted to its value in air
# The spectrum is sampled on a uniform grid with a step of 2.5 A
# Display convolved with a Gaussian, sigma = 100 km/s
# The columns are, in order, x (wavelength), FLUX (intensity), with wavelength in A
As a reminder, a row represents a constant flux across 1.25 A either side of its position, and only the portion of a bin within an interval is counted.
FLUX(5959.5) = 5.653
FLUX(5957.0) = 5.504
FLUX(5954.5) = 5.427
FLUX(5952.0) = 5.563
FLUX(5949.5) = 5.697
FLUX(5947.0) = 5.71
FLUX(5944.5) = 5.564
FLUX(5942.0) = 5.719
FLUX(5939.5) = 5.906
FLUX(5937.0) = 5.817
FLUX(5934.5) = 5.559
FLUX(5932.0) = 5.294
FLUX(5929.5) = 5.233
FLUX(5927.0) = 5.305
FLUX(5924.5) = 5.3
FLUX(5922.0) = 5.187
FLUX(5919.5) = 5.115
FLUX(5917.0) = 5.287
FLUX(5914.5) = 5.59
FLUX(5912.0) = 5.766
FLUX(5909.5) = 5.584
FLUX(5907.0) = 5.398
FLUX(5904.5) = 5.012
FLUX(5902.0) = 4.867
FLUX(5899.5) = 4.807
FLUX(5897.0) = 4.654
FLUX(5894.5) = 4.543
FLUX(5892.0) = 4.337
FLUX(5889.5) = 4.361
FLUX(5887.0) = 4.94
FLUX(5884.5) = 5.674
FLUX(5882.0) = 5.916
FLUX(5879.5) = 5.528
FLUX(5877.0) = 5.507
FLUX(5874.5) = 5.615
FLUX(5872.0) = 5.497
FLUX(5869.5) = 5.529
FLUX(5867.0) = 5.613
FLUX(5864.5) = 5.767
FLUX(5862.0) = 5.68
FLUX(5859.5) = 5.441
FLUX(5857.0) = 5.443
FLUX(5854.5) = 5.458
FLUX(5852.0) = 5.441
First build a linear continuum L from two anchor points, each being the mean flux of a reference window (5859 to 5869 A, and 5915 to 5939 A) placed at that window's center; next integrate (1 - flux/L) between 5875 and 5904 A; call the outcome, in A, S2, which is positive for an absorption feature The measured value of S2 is 2.6 A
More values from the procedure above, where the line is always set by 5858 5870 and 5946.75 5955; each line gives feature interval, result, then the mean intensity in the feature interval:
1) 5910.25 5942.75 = 0.8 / 5.47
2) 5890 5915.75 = 2.6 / 5.04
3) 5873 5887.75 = 0.1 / 5.55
